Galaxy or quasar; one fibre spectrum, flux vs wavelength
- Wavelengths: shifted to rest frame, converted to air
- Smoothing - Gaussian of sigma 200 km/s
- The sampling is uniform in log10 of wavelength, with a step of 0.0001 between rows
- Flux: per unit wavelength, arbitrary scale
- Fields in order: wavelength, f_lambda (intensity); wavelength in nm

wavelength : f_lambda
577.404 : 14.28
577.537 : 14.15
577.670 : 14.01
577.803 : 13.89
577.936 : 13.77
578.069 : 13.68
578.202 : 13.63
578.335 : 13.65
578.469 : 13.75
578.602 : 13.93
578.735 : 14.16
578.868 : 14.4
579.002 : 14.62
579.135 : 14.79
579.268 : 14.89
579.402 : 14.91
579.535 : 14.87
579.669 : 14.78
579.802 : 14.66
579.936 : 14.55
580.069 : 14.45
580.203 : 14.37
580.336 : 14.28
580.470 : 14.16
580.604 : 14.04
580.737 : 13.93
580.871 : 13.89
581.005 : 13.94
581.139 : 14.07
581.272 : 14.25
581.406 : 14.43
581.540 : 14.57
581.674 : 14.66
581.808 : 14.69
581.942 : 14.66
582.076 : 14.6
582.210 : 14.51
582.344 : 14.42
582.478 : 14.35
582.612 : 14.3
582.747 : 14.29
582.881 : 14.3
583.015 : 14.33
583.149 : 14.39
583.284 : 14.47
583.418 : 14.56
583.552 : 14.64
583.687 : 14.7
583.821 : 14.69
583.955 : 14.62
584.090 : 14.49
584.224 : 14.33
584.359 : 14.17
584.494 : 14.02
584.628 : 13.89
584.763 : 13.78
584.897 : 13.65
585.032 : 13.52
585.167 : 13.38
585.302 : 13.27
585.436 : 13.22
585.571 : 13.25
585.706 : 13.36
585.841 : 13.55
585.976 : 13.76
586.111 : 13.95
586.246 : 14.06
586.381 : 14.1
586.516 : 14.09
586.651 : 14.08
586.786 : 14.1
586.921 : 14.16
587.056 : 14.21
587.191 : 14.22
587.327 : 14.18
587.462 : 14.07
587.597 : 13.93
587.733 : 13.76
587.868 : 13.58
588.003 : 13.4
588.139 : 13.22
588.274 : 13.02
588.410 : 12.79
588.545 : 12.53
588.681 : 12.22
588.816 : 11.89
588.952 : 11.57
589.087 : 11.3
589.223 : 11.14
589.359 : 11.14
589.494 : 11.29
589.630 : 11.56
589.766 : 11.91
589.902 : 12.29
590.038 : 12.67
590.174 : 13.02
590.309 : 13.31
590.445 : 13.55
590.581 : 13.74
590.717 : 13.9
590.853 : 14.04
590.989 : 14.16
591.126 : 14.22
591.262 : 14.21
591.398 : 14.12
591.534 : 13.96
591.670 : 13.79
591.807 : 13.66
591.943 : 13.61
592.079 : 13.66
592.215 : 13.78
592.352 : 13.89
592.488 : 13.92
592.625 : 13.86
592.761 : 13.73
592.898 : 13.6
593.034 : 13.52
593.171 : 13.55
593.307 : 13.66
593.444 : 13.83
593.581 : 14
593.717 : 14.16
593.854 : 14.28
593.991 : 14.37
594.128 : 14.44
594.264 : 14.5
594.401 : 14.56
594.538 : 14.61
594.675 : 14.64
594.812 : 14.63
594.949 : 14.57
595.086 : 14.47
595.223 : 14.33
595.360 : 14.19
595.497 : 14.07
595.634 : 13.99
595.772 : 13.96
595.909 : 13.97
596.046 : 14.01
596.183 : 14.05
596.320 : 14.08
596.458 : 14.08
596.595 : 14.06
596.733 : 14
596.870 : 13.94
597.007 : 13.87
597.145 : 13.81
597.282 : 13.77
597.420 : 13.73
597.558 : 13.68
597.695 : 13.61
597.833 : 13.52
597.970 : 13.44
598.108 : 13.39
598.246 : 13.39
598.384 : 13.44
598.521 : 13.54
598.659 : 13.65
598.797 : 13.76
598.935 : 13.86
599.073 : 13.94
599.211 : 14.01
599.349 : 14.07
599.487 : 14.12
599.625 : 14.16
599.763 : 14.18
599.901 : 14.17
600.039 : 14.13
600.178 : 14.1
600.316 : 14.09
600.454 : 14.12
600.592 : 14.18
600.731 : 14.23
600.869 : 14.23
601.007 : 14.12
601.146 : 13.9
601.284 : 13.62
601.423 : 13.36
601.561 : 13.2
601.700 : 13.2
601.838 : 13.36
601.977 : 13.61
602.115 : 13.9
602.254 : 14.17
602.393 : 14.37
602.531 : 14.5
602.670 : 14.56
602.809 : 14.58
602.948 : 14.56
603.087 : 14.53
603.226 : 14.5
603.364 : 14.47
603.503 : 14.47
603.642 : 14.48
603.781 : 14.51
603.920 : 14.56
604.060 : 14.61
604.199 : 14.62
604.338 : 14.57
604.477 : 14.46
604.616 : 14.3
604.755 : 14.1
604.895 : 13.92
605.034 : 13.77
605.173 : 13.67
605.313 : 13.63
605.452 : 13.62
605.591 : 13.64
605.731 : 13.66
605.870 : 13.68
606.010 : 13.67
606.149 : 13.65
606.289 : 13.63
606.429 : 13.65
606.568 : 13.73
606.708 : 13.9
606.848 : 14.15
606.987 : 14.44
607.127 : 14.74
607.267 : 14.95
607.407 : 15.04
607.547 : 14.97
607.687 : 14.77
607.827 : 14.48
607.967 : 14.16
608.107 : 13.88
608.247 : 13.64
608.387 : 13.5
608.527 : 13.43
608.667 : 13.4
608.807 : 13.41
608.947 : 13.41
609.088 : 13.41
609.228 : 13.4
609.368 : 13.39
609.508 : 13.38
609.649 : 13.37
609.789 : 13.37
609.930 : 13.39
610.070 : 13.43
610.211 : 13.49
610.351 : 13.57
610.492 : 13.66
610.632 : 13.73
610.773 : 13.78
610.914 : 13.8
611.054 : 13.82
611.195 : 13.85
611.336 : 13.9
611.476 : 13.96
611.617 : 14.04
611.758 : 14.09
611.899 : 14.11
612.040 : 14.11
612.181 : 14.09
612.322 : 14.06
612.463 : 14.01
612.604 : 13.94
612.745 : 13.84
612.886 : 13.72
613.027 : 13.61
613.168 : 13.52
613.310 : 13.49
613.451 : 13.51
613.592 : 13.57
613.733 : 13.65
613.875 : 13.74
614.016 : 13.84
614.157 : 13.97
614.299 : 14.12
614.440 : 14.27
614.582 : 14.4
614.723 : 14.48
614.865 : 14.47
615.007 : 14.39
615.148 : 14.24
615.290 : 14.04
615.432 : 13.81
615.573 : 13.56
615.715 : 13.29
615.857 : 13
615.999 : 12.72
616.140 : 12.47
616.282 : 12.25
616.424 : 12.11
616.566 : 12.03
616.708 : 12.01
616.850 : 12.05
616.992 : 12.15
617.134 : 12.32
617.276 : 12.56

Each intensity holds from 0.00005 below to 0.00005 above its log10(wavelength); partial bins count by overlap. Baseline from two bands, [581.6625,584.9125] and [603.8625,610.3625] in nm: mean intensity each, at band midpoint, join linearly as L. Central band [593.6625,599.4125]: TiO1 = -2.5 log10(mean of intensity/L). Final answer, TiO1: 0.01 mag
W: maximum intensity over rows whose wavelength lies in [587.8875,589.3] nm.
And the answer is 13.4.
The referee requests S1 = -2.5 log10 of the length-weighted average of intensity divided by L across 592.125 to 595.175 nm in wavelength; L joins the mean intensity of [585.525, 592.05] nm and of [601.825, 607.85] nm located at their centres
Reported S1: -0.043 mag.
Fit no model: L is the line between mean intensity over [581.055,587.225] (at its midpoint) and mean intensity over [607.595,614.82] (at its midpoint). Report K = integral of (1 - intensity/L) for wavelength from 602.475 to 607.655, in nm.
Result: -0.134 nm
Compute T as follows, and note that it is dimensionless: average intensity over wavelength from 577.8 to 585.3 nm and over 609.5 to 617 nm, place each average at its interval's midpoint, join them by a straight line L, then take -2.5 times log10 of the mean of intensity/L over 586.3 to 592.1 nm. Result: 0.07 mag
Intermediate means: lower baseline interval 14.3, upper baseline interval 13.6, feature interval 13.2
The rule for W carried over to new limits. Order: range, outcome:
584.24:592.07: 14.22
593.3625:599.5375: 14.64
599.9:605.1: 14.62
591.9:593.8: 14.16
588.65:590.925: 14.04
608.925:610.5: 13.66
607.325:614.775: 15.04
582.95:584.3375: 14.7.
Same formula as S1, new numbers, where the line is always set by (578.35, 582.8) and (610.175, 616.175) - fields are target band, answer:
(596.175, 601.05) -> 0.01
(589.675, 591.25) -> 0.07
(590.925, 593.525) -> 0.03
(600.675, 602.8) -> 0.01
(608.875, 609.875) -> 0.04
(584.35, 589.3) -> 0.07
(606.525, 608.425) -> -0.03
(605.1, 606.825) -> 0.02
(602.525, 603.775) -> -0.04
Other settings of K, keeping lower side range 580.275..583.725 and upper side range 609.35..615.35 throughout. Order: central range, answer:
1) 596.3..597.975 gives 0.03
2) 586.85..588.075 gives 0.03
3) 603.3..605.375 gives -0.04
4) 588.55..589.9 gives 0.25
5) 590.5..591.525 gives 0.01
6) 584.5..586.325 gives 0.09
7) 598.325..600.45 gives 0.02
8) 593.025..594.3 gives 0.01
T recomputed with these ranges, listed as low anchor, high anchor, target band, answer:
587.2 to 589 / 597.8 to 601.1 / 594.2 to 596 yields -0.06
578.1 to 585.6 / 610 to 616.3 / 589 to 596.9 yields 0.03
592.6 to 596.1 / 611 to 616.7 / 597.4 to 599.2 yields 0.03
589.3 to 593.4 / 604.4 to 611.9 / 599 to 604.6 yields -0.04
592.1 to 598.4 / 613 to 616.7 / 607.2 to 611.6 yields -0.01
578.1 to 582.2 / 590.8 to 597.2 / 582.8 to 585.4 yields 0.01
